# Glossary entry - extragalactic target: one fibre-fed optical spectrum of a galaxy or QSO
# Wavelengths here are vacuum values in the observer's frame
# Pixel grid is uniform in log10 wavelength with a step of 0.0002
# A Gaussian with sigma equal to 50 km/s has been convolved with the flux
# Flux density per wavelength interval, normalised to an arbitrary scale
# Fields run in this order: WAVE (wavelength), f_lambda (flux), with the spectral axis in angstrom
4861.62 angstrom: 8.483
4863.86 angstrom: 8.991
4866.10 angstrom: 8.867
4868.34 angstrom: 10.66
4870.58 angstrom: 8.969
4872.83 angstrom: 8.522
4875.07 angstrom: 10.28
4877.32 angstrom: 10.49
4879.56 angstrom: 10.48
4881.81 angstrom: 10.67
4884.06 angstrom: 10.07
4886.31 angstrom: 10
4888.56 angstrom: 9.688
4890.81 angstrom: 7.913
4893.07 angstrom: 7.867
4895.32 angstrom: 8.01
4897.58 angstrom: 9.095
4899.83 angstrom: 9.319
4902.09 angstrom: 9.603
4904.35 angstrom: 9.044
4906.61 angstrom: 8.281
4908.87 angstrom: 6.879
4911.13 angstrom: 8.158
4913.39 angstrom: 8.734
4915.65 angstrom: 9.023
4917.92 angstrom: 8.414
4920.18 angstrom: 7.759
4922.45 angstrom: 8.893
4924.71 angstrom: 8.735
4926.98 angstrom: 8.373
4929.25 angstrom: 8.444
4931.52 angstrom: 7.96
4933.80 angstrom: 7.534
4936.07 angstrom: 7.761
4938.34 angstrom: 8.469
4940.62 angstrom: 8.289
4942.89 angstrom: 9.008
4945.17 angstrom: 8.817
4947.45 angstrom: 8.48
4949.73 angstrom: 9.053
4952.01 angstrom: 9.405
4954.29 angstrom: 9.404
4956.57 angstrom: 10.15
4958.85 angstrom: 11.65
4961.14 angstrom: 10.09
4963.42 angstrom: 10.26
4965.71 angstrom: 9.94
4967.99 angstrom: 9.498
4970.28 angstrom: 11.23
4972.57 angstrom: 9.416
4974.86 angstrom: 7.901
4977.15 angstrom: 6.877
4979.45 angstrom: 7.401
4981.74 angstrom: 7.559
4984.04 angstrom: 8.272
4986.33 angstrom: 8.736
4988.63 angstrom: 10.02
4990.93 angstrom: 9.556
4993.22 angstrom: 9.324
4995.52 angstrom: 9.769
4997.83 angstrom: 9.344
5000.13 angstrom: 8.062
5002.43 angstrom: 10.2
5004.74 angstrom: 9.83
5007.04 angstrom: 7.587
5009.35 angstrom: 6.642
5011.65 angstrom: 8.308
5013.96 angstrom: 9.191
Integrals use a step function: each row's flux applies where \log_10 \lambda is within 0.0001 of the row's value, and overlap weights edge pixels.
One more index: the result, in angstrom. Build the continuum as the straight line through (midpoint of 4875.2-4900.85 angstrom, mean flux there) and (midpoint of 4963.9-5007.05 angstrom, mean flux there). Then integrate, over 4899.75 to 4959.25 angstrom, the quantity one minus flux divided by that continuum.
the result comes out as 3.8 angstrom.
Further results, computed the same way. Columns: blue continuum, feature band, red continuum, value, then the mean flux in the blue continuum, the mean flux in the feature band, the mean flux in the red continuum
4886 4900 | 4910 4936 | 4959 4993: 1.6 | 8.74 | 8.34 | 9.14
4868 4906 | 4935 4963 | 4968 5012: -0.7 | 9.41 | 9.25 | 8.77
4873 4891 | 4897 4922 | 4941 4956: 2.7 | 9.98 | 8.57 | 9.03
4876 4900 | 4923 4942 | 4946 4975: 2.8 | 9.43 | 8.23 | 9.78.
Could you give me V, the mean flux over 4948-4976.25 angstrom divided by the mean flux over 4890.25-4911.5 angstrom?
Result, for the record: 1.16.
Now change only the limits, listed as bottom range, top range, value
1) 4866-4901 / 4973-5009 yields 0.92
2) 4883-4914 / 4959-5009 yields 1.04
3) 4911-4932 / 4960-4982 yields 1.07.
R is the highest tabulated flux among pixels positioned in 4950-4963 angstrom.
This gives 11.65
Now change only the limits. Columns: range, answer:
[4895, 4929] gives 9.603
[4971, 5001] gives 10.02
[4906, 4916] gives 9.023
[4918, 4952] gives 9.053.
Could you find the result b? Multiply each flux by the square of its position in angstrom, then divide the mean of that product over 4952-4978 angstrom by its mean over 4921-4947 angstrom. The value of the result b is 1.2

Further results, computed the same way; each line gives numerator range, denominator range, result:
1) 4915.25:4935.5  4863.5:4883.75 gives 0.86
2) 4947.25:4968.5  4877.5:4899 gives 1.08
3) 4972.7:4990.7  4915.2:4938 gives 1.02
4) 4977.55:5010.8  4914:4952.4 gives 1.05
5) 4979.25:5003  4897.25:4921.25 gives 1.08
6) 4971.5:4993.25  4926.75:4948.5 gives 1.04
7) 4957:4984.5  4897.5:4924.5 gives 1.10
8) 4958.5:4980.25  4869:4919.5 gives 1.07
